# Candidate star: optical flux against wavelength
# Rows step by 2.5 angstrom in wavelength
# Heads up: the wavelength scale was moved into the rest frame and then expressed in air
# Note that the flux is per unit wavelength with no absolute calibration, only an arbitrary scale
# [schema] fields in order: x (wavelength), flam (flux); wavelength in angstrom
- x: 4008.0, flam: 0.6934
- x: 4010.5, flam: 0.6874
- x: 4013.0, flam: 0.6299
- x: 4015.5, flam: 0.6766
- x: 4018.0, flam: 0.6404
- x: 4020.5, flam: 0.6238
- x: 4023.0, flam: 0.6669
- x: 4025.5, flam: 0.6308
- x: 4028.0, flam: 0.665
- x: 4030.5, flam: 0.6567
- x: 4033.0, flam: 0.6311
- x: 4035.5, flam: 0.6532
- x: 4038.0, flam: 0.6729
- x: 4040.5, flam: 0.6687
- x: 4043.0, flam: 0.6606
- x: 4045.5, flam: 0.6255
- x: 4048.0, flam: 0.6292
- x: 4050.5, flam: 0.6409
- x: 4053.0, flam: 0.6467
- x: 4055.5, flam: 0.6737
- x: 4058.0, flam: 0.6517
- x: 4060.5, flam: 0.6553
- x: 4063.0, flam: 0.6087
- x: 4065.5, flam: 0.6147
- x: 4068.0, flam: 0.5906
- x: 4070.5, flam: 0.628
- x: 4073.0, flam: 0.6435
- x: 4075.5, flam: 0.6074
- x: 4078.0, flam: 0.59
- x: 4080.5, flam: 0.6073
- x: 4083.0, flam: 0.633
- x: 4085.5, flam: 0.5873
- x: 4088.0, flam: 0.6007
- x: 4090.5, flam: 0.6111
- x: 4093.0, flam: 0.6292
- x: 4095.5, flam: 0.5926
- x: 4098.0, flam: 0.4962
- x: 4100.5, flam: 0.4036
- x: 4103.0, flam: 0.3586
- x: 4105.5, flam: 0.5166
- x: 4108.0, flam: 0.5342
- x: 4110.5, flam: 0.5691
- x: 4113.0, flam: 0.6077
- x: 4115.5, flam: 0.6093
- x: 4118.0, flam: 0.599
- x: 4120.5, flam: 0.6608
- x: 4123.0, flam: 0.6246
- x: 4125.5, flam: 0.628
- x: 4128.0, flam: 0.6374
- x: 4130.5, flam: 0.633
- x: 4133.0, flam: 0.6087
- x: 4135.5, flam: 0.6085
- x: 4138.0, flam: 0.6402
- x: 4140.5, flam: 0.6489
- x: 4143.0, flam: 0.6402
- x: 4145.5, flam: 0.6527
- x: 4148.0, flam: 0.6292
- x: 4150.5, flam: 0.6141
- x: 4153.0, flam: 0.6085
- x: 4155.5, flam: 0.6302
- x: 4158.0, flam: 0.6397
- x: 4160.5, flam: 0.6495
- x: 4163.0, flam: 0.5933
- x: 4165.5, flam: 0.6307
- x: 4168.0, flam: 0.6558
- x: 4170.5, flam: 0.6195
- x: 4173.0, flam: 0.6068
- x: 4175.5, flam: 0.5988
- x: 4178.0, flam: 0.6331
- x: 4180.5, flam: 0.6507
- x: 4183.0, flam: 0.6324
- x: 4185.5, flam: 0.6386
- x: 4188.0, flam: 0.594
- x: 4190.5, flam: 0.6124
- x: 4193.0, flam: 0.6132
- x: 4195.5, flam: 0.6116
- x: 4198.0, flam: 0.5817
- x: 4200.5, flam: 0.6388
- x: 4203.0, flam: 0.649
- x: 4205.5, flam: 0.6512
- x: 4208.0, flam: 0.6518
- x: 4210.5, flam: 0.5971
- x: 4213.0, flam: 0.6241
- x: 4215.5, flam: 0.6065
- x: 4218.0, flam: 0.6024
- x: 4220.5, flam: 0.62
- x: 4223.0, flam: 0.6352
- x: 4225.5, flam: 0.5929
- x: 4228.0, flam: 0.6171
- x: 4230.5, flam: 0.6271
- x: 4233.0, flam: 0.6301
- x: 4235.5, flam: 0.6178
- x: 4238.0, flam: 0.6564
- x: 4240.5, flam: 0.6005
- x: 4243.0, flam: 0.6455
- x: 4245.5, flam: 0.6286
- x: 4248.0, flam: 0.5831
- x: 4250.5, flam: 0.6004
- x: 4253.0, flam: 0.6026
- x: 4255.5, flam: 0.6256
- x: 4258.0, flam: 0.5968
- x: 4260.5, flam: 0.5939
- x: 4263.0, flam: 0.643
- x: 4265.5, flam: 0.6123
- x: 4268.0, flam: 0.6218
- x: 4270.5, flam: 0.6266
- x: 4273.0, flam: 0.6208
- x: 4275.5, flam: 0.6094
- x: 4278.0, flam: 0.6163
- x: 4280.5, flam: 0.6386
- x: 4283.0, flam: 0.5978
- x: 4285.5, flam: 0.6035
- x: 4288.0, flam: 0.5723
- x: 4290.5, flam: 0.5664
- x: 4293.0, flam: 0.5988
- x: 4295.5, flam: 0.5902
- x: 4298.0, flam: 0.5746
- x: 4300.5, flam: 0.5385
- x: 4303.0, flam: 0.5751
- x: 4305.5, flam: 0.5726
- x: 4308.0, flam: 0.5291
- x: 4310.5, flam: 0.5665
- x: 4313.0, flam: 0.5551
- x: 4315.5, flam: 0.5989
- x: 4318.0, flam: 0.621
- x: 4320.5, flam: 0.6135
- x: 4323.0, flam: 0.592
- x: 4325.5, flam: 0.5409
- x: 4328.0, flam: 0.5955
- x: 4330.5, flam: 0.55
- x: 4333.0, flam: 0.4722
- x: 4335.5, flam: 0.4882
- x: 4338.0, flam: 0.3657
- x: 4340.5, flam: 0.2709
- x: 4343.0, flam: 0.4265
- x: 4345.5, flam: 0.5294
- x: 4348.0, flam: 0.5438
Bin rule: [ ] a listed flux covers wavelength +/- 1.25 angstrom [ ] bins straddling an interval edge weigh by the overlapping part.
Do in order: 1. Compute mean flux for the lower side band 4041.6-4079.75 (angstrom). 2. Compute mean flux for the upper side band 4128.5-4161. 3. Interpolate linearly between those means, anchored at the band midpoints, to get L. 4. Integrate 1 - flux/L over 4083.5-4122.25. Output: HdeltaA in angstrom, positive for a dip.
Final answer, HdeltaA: 4.3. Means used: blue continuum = 0.631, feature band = 0.561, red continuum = 0.631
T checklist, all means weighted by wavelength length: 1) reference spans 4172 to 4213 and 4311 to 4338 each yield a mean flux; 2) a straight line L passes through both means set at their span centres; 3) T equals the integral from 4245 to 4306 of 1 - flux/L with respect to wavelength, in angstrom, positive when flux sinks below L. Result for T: -2.2 angstrom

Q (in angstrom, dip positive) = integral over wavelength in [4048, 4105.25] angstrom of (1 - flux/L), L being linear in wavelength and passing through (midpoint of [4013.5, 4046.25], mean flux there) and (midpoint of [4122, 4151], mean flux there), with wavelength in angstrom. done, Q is 4.39 angstrom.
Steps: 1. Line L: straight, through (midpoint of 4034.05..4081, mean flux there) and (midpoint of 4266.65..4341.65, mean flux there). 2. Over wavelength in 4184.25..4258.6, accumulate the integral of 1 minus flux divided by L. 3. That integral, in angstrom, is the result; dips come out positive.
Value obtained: -3.9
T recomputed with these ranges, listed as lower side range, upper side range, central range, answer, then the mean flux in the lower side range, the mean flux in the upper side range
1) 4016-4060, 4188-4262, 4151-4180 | 0.1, 0.65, 0.617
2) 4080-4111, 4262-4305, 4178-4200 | -1.7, 0.547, 0.6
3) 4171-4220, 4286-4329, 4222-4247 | -0.8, 0.621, 0.577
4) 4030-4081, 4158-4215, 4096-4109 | 3.4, 0.636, 0.624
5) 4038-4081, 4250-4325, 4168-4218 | -0.9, 0.634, 0.595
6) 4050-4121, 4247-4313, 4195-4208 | -0.8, 0.591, 0.595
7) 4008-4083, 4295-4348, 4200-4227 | -2.3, 0.641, 0.531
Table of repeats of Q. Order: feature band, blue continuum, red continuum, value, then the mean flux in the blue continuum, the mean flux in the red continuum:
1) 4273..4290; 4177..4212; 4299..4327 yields -0.5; 0.625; 0.573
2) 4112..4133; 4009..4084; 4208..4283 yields 0.2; 0.641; 0.617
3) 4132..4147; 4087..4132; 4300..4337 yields -1.6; 0.573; 0.56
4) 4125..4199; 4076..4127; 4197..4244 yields -3.2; 0.574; 0.624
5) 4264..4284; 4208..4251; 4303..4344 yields -1.6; 0.618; 0.525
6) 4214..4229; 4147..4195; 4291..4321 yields -0.2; 0.623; 0.577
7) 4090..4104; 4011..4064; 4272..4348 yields 2.6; 0.649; 0.553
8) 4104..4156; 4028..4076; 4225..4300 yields 1.4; 0.641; 0.61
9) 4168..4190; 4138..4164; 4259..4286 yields 0.2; 0.631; 0.617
